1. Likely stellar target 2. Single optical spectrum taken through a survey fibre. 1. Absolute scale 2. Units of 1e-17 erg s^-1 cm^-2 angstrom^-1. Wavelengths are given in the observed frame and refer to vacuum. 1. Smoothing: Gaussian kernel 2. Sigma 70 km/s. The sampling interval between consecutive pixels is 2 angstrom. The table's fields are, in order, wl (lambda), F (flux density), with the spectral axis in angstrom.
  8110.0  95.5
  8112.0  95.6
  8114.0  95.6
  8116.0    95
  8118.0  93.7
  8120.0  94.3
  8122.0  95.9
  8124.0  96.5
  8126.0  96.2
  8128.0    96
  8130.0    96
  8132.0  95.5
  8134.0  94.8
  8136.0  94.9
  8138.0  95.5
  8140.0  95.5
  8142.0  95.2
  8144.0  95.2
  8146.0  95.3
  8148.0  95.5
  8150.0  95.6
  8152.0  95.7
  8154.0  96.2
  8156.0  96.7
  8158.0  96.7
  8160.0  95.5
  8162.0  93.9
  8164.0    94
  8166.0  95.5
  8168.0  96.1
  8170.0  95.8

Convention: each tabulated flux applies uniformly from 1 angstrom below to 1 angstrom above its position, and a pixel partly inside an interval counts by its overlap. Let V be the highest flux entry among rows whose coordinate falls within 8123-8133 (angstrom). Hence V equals 96.5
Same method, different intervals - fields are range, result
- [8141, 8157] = 96.7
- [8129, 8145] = 96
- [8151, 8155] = 96.2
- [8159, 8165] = 95.5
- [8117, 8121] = 94.3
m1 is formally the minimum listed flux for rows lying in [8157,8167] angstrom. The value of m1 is 93.9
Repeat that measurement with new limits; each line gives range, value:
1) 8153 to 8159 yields 96.2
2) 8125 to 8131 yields 96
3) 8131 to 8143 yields 94.8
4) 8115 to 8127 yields 93.7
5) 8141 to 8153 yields 95.2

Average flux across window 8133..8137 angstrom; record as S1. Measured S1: 94.8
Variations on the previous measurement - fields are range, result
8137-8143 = 95.4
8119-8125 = 95.6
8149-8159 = 96.2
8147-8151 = 95.5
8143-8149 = 95.3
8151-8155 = 96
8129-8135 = 95.4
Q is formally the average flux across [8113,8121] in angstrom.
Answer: 94.7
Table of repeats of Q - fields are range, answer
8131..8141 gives 95.2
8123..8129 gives 96.2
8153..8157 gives 96.5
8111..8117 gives 95.4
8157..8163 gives 95.4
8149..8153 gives 95.7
